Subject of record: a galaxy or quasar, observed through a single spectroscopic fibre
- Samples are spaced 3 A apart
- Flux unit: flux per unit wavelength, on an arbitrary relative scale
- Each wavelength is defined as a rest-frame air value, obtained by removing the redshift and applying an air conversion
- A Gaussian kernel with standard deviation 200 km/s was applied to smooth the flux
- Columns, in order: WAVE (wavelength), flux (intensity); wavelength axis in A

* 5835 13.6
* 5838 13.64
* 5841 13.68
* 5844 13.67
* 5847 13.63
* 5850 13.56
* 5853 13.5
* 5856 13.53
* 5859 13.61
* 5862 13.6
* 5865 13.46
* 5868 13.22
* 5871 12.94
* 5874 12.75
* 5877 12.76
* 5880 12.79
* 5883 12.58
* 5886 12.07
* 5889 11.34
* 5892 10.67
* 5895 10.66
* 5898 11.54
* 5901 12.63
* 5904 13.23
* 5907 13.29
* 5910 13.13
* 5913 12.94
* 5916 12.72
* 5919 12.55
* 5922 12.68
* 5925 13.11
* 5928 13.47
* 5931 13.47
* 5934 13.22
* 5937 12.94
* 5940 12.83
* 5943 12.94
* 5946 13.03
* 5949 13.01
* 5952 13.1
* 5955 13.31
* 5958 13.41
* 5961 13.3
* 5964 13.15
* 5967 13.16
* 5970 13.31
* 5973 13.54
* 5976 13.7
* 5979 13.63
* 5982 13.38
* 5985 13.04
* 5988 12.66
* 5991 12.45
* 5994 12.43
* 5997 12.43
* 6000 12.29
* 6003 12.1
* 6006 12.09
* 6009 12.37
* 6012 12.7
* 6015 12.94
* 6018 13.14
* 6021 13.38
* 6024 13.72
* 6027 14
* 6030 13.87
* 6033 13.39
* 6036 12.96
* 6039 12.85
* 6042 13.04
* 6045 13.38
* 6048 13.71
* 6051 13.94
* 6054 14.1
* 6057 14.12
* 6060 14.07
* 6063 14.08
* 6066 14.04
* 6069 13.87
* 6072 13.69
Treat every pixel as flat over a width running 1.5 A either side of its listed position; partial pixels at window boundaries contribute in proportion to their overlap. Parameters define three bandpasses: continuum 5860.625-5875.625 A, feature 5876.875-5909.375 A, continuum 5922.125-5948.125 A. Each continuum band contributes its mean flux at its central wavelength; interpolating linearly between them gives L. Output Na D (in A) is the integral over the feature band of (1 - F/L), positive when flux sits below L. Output 2.5 A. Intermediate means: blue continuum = 13.2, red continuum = 13.1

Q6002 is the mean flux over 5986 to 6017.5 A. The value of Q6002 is 12.5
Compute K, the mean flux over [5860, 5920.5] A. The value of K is 12.6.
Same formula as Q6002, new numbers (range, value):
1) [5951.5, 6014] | 12.9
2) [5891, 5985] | 13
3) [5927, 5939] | 13.2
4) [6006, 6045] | 13.2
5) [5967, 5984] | 13.5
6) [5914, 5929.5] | 12.9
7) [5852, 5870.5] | 13.5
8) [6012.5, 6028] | 13.4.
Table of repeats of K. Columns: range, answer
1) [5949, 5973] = 13.3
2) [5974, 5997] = 13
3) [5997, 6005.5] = 12.2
